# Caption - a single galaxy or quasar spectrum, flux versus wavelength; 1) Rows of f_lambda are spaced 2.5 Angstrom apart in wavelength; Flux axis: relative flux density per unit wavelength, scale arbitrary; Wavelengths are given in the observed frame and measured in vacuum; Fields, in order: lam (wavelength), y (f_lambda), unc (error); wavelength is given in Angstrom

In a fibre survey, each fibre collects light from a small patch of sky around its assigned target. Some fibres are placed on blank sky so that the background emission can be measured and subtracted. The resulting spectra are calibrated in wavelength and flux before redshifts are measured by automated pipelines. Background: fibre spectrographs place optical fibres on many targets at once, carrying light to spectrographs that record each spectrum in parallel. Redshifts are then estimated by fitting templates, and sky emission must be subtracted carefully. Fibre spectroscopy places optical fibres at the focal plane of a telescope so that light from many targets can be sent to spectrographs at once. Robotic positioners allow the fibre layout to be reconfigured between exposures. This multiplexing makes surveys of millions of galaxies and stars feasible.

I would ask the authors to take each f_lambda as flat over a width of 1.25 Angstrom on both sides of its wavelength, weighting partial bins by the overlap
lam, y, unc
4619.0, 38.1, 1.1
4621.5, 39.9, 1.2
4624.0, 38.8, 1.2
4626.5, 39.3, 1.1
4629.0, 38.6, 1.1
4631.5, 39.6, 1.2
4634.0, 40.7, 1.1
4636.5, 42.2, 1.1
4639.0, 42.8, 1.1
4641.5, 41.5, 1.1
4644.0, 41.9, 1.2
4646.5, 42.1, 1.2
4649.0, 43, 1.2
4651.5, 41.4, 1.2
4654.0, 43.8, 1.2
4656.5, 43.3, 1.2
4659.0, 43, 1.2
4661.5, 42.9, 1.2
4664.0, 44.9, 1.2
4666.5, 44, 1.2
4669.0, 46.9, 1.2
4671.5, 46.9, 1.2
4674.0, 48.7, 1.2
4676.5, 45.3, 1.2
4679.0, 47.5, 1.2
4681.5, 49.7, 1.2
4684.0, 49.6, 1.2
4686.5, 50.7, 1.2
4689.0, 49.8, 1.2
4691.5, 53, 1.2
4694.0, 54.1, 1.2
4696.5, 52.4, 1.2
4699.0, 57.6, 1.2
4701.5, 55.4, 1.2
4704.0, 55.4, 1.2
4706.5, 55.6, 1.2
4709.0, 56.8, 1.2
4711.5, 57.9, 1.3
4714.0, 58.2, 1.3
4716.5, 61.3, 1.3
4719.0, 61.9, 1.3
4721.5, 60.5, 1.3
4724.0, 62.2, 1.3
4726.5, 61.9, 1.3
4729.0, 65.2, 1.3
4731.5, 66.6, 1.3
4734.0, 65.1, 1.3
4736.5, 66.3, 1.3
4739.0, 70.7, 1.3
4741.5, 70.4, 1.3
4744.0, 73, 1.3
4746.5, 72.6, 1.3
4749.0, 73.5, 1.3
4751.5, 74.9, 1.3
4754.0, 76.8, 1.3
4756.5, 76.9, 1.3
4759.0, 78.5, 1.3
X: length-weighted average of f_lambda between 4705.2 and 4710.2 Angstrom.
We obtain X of 56.2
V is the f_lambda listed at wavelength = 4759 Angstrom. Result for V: 78.5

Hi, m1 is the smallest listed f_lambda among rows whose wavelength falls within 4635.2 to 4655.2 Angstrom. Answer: 41.4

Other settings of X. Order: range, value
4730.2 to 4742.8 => 67.8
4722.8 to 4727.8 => 62.1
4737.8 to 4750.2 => 72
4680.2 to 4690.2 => 49.9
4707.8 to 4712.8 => 57.4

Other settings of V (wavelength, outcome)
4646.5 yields 42.1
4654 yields 43.8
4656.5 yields 43.3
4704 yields 55.4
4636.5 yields 42.2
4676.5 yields 45.3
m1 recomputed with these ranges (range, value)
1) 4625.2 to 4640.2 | 38.6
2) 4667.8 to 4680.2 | 45.3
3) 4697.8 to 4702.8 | 55.4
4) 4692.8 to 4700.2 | 52.4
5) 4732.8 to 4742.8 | 65.1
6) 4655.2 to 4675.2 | 42.9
